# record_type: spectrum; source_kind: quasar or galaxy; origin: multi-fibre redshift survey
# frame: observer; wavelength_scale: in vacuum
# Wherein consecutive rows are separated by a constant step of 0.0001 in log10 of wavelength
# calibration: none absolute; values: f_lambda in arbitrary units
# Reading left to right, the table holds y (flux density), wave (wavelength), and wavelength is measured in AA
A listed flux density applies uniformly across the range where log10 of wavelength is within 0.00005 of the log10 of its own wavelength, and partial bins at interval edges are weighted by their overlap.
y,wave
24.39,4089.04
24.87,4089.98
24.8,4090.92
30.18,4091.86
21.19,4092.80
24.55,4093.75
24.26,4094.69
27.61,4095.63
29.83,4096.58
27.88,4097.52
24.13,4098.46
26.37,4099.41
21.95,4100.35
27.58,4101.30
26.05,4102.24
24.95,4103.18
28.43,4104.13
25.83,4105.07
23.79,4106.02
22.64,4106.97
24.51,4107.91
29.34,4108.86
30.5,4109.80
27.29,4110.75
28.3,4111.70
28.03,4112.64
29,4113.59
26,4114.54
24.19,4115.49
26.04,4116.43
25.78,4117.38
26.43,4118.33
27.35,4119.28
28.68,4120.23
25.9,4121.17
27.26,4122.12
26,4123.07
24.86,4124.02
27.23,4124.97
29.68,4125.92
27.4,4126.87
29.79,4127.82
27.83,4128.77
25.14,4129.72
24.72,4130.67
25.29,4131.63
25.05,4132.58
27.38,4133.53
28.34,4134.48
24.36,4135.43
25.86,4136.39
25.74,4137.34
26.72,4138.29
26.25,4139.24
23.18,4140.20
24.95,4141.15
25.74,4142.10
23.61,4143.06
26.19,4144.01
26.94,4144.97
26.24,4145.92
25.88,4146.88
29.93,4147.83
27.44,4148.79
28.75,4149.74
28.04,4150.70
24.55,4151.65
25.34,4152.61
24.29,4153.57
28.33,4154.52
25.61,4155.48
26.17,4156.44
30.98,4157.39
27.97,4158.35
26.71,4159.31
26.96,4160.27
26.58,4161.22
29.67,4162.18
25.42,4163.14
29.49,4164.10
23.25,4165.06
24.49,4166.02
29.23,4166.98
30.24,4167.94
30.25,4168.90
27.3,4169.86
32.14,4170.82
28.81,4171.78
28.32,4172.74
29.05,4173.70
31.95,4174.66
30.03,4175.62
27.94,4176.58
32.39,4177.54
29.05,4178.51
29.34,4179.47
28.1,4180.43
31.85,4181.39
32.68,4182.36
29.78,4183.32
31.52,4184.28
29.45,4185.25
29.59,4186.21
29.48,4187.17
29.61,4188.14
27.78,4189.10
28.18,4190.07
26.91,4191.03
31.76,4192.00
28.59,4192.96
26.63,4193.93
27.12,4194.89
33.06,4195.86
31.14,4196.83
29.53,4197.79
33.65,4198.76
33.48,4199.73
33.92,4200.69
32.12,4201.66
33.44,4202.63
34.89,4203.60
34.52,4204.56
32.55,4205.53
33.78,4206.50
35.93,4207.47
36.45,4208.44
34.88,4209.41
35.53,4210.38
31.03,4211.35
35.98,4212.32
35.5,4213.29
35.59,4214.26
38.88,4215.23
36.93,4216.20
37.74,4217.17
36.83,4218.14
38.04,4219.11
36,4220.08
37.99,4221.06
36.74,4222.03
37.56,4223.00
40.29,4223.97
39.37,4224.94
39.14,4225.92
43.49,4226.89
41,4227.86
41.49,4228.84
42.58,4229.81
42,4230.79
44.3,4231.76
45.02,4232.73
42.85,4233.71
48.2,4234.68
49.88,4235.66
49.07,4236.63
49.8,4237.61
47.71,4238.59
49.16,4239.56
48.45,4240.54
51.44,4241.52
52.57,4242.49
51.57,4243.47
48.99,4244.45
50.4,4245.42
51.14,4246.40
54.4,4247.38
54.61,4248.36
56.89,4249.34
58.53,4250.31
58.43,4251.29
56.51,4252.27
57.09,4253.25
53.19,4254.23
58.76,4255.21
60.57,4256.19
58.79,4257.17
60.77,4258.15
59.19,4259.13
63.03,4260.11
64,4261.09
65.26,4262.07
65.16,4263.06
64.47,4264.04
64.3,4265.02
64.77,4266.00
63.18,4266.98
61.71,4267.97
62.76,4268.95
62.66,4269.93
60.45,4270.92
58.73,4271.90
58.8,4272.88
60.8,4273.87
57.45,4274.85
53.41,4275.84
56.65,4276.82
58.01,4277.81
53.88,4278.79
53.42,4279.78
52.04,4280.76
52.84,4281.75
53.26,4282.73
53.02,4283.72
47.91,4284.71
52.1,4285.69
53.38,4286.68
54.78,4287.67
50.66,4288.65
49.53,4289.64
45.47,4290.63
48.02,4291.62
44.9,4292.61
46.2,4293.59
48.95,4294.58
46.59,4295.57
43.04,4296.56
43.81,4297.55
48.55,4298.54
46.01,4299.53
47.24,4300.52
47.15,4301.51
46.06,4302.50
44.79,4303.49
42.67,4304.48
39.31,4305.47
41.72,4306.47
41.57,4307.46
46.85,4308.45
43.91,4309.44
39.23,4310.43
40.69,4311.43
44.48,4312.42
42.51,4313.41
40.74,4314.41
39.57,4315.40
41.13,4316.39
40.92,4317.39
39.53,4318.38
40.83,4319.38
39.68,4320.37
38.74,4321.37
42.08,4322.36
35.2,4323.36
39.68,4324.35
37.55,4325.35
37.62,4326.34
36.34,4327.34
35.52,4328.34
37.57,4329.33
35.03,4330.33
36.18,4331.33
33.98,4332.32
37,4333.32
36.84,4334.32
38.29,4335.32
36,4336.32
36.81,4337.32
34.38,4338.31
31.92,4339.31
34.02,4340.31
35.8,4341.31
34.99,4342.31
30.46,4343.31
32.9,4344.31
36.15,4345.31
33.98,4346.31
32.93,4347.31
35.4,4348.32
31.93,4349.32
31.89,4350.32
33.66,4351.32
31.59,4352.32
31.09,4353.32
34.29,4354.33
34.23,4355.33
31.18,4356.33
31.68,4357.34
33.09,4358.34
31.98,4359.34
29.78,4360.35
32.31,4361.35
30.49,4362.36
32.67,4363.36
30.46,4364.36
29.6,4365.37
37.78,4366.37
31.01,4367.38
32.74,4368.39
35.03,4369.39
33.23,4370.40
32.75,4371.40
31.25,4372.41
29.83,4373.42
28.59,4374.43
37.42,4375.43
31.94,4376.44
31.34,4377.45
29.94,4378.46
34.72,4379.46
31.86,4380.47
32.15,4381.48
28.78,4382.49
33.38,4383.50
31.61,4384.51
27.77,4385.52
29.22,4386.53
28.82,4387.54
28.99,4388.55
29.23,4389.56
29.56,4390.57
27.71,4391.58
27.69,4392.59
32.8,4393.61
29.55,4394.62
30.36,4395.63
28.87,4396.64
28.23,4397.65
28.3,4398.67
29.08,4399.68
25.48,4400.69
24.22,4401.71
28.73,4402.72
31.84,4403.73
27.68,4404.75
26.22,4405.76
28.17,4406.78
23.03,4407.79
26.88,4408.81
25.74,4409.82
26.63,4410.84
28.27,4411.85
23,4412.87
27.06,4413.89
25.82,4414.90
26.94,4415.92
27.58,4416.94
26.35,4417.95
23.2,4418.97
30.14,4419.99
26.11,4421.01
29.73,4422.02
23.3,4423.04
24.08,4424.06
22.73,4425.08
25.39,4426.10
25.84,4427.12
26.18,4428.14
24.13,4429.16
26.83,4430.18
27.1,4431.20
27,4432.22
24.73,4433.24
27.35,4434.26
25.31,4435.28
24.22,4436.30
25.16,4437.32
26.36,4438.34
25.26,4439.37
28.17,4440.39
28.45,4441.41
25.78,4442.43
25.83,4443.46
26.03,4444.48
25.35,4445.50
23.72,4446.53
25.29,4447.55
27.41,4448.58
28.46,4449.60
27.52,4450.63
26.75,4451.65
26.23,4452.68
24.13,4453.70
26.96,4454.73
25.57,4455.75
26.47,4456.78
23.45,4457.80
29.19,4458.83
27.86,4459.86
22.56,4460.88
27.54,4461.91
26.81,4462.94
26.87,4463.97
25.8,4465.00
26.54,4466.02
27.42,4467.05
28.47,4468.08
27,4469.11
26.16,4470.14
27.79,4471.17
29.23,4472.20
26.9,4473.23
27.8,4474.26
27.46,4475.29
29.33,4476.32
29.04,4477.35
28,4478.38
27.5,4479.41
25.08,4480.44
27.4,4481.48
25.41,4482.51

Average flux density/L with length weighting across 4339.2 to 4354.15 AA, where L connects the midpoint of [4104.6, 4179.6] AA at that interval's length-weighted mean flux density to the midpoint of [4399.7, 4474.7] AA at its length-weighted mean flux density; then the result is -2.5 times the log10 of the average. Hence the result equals -0.24 mag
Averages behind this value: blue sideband 27.1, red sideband 26.4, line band 33.3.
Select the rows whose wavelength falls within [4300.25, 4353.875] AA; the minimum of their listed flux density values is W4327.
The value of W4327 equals 30.46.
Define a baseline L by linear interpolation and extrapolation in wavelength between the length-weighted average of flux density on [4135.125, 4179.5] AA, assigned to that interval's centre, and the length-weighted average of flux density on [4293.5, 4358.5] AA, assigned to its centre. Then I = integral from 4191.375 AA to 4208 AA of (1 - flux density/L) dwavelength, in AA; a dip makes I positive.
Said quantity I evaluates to -1.0 AA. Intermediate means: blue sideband 27.4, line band 32.1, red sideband 38.5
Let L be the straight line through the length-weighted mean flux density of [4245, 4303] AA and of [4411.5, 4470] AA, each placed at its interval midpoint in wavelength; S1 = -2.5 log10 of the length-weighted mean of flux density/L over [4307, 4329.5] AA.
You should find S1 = 0.18 mag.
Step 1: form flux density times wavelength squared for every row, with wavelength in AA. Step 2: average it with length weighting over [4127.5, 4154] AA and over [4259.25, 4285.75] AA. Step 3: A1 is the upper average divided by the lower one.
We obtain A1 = 2.4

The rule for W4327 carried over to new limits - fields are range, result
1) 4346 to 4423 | 23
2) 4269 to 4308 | 39.31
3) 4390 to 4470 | 22.56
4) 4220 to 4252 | 36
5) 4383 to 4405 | 24.22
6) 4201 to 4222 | 31.03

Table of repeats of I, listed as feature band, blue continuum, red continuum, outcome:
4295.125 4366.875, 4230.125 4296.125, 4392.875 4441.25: 8.1 AA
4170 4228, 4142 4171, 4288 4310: -0.5 AA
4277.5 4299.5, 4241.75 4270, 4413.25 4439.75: 1.1 AA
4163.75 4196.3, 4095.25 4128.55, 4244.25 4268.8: 9.8 AA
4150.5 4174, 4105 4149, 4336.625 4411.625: -0.4 AA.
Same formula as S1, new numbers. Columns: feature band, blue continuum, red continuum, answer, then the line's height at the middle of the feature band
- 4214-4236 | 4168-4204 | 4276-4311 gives -0.104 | 36.8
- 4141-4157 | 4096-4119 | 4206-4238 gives 0.182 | 31.2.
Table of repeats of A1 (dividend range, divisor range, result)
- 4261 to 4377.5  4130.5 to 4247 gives 1.35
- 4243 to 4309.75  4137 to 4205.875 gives 1.96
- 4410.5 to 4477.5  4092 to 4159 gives 1.16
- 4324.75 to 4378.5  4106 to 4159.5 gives 1.40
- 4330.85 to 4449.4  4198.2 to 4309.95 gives 0.66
